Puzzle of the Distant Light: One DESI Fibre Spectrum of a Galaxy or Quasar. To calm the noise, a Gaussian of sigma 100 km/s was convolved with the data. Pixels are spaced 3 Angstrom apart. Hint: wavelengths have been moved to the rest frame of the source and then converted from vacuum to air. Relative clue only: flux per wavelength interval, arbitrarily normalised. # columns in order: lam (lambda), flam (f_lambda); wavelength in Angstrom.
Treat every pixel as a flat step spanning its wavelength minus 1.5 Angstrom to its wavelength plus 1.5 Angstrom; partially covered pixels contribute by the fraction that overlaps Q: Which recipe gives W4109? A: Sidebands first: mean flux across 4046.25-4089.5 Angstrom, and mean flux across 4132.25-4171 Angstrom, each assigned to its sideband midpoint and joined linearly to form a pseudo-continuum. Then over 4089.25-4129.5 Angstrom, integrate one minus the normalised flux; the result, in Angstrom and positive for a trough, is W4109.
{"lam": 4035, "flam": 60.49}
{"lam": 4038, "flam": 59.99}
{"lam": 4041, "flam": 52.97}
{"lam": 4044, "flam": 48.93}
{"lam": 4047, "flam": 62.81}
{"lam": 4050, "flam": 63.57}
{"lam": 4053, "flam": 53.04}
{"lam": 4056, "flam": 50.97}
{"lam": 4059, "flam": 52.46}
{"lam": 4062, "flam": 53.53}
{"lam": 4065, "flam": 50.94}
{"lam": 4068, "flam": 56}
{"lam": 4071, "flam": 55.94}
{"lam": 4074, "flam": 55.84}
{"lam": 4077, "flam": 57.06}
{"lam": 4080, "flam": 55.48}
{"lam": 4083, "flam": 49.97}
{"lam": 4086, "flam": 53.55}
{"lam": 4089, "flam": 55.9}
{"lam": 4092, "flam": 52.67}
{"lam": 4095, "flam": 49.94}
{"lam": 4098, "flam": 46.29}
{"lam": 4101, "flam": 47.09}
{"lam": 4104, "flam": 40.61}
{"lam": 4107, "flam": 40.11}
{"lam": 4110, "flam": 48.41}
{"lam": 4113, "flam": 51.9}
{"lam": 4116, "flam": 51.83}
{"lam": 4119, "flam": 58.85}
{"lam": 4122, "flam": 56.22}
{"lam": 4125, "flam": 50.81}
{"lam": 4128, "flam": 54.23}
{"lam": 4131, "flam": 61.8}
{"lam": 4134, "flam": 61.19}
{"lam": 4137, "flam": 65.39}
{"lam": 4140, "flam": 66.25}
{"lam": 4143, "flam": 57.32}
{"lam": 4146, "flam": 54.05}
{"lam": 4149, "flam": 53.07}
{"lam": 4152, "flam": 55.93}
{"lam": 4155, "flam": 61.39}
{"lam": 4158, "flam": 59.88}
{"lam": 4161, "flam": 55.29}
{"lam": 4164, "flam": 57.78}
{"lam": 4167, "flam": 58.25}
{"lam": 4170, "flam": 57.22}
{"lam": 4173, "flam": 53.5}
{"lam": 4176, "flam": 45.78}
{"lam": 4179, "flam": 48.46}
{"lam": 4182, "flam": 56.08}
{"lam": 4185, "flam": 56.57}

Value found 4.78 Angstrom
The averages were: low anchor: 55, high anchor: 58.7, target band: 50.1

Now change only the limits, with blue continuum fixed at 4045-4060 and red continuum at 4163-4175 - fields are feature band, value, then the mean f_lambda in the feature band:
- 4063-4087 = 0.87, 54.3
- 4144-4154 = 0.25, 54.9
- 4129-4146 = -1.56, 61.4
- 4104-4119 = 2.11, 48.4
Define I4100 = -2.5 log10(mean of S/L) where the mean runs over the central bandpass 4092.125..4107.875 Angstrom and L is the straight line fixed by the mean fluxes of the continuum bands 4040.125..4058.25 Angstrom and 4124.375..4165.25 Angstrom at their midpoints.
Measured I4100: 0.24 mag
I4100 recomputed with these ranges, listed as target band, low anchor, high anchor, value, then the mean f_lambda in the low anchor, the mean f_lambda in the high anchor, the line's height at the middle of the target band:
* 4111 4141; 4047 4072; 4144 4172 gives -0.02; 55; 56.9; 56.3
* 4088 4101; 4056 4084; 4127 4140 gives 0.13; 54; 61.5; 56.9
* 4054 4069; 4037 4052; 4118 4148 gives 0.10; 57.4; 58.5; 57.6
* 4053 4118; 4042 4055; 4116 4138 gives 0.12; 56.7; 57.8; 57.2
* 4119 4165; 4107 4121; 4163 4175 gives -0.08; 51.5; 56.2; 53.9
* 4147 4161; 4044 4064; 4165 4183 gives -0.07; 55.4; 53.3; 53.6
